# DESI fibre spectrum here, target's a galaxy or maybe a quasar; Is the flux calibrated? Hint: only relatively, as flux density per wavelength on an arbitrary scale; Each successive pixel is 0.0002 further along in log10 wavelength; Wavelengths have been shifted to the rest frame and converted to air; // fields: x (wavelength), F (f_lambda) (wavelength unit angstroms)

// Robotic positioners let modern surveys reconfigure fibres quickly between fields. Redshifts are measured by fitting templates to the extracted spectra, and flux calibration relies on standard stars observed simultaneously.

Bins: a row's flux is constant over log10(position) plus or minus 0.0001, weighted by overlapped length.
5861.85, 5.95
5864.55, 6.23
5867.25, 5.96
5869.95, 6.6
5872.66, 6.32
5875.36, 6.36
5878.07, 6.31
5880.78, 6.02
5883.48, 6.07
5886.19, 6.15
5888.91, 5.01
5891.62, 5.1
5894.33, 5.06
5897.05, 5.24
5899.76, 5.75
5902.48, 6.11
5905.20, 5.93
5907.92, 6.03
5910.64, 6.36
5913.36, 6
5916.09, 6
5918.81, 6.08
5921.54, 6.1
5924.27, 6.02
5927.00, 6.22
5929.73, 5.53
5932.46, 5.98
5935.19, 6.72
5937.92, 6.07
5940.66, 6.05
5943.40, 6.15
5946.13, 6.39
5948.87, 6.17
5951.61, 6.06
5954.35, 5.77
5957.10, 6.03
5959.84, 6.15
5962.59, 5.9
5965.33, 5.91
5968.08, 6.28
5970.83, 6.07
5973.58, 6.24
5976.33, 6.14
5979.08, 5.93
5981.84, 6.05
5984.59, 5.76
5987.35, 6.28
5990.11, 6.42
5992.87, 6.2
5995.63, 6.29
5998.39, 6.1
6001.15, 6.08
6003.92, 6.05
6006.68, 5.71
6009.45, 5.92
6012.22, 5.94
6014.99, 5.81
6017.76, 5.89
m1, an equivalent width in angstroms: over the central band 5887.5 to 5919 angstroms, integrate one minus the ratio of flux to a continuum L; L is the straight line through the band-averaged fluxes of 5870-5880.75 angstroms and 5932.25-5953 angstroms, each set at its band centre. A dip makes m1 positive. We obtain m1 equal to 2.8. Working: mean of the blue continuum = 6.32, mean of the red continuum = 6.21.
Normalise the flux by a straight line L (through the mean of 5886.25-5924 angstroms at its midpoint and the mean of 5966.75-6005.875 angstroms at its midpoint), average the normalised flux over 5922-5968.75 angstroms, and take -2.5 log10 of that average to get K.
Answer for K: -0.024 mag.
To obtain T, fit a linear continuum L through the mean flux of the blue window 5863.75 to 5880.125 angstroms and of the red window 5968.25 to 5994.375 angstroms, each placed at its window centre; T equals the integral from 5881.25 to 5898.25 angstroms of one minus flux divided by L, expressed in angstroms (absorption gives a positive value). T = 2.1 angstroms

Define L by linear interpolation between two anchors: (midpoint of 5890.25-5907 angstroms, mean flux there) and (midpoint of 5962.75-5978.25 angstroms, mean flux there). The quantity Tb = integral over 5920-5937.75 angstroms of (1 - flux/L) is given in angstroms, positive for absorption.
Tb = -1.0 angstroms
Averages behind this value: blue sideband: 5.55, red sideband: 6.11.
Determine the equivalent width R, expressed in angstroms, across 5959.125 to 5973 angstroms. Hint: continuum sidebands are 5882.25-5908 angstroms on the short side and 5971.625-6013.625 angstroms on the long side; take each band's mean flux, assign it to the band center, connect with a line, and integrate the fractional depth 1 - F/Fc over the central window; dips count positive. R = -0.3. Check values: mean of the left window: 5.62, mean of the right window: 6.07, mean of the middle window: 6.07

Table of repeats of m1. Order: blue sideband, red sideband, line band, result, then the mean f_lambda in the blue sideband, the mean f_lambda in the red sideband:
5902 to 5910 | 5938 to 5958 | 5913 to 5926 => 0.0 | 6.04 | 6.09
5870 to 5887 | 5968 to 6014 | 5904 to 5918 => 0.3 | 6.24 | 6.08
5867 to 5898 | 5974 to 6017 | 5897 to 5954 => -1.3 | 5.85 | 6.05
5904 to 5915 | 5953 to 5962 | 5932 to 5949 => -0.6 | 6.08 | 5.97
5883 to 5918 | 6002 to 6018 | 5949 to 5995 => -1.9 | 5.75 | 5.89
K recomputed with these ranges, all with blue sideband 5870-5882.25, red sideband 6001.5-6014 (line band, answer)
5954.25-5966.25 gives 0.01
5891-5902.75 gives 0.15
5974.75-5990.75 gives -0.02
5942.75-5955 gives -0.01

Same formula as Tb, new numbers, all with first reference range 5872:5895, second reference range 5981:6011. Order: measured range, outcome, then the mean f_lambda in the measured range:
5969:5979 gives -0.2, 6.13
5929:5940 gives -0.3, 6.11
